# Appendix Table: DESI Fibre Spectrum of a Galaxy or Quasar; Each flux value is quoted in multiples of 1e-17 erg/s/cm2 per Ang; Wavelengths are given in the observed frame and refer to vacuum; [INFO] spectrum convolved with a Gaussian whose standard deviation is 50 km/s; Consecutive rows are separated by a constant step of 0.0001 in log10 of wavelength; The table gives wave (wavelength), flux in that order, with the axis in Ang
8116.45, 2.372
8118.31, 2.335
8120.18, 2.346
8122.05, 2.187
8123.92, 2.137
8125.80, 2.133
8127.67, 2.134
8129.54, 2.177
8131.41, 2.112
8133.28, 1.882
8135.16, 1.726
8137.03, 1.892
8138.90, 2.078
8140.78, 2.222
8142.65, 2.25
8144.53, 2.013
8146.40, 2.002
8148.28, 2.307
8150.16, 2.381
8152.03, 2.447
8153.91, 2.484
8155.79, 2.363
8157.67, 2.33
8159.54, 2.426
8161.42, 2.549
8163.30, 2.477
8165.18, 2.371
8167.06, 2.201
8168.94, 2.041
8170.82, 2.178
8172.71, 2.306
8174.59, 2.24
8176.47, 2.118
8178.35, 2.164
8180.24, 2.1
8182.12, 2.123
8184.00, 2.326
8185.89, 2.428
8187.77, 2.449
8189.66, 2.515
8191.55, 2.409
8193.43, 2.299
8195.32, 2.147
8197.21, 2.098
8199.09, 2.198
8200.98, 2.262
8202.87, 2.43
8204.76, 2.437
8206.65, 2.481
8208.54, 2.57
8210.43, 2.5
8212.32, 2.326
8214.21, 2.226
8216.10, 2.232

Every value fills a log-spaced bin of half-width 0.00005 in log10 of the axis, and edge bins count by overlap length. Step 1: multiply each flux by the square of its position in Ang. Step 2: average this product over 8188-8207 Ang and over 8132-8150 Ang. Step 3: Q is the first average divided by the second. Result 1.15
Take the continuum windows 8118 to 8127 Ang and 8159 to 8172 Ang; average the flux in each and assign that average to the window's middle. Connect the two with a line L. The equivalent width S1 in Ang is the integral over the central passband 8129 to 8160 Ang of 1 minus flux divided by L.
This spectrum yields 1.2 Ang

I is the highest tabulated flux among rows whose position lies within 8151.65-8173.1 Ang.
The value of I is 2.549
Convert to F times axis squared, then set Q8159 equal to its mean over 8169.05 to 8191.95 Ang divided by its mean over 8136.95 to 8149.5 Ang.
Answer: 1.07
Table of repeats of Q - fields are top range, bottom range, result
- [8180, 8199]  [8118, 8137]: 1.11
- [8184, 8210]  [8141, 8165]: 1.02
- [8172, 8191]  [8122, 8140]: 1.13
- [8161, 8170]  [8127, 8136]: 1.16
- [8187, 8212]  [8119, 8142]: 1.15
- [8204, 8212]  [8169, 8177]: 1.14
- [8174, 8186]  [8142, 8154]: 0.98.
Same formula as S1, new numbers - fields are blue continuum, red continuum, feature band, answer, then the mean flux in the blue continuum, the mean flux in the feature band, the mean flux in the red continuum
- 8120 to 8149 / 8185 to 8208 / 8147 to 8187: -1.4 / 2.09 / 2.3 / 2.35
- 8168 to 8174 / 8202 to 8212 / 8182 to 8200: 0.2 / 2.18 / 2.31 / 2.47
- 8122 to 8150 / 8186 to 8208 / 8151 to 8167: -1.7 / 2.09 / 2.42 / 2.35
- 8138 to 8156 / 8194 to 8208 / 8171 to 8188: 0.3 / 2.25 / 2.24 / 2.3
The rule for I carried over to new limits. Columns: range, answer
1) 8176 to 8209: 2.57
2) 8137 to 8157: 2.484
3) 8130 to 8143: 2.25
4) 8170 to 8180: 2.306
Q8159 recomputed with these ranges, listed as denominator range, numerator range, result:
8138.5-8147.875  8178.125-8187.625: 1.07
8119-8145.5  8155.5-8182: 1.09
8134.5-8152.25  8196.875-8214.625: 1.13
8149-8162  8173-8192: 0.95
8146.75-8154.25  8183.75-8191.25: 1.04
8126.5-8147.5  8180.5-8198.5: 1.14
